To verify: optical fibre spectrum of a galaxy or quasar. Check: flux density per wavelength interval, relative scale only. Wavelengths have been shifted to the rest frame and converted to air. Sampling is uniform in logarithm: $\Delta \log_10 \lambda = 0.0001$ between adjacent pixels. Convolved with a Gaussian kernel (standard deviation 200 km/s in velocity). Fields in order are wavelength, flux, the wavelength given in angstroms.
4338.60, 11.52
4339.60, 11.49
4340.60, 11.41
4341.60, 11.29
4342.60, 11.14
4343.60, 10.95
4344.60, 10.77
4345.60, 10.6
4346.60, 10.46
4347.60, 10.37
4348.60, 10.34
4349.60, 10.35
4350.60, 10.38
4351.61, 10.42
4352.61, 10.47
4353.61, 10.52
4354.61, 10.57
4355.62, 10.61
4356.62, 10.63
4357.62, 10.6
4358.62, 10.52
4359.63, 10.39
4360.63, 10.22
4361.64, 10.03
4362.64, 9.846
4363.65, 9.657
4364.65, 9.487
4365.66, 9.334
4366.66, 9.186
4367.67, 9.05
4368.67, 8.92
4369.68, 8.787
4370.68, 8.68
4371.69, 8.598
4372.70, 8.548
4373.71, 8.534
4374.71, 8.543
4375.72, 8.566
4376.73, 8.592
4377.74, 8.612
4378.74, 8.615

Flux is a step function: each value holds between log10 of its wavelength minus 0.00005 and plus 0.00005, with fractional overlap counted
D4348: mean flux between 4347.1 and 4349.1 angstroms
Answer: 10.4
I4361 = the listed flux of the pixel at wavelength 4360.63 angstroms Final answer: 10.22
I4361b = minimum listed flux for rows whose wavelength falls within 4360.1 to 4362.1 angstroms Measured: 10.03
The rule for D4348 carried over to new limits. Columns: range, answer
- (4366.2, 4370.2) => 8.99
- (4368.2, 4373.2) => 8.7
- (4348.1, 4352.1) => 10.4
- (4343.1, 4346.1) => 10.8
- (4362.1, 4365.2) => 9.66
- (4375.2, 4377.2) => 8.56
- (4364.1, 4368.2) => 9.28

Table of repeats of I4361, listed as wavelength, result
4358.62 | 10.52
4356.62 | 10.63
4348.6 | 10.34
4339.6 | 11.49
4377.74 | 8.612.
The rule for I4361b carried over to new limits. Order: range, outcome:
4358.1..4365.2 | 9.487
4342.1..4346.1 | 10.6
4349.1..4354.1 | 10.35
